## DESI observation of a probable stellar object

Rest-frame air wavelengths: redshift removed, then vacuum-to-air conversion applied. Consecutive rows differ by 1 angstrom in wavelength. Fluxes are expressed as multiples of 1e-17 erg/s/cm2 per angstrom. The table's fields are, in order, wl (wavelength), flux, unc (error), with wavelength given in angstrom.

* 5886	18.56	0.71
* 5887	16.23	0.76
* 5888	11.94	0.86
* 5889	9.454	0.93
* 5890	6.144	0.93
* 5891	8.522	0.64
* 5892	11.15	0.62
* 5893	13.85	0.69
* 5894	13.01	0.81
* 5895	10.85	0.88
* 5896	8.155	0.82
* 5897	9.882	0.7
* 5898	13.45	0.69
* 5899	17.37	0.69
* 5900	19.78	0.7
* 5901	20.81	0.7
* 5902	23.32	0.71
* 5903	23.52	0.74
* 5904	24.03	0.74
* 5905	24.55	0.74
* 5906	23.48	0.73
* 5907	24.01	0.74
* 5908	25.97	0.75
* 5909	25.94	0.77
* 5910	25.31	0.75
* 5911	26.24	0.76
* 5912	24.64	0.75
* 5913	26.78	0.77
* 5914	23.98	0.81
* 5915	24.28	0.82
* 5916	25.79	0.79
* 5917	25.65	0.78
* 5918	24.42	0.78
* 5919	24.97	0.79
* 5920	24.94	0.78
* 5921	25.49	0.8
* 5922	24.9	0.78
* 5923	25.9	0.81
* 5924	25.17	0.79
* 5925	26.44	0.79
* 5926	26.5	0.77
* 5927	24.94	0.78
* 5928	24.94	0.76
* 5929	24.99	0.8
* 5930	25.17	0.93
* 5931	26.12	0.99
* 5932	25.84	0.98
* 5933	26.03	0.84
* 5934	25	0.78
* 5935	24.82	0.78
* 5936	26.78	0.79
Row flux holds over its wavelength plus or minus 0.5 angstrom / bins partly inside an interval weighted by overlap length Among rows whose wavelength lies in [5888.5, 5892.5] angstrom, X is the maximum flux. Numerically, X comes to 11.15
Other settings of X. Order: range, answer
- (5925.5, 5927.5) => 26.5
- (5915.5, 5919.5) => 25.79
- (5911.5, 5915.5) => 26.78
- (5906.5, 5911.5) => 26.24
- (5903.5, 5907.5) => 24.55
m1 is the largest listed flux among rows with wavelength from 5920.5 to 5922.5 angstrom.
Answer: 25.49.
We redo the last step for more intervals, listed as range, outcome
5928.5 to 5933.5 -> 26.12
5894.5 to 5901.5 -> 20.81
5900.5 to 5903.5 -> 23.52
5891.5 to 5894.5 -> 13.85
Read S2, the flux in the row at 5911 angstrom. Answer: 26.24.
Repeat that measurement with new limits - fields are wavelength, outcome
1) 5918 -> 24.42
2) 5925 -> 26.44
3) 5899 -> 17.37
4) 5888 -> 11.94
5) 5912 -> 24.64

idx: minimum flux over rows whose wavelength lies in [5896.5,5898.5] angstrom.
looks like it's 9.882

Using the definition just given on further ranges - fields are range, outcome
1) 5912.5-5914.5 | 23.98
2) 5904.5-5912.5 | 23.48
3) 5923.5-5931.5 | 24.94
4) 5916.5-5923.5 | 24.42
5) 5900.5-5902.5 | 20.81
